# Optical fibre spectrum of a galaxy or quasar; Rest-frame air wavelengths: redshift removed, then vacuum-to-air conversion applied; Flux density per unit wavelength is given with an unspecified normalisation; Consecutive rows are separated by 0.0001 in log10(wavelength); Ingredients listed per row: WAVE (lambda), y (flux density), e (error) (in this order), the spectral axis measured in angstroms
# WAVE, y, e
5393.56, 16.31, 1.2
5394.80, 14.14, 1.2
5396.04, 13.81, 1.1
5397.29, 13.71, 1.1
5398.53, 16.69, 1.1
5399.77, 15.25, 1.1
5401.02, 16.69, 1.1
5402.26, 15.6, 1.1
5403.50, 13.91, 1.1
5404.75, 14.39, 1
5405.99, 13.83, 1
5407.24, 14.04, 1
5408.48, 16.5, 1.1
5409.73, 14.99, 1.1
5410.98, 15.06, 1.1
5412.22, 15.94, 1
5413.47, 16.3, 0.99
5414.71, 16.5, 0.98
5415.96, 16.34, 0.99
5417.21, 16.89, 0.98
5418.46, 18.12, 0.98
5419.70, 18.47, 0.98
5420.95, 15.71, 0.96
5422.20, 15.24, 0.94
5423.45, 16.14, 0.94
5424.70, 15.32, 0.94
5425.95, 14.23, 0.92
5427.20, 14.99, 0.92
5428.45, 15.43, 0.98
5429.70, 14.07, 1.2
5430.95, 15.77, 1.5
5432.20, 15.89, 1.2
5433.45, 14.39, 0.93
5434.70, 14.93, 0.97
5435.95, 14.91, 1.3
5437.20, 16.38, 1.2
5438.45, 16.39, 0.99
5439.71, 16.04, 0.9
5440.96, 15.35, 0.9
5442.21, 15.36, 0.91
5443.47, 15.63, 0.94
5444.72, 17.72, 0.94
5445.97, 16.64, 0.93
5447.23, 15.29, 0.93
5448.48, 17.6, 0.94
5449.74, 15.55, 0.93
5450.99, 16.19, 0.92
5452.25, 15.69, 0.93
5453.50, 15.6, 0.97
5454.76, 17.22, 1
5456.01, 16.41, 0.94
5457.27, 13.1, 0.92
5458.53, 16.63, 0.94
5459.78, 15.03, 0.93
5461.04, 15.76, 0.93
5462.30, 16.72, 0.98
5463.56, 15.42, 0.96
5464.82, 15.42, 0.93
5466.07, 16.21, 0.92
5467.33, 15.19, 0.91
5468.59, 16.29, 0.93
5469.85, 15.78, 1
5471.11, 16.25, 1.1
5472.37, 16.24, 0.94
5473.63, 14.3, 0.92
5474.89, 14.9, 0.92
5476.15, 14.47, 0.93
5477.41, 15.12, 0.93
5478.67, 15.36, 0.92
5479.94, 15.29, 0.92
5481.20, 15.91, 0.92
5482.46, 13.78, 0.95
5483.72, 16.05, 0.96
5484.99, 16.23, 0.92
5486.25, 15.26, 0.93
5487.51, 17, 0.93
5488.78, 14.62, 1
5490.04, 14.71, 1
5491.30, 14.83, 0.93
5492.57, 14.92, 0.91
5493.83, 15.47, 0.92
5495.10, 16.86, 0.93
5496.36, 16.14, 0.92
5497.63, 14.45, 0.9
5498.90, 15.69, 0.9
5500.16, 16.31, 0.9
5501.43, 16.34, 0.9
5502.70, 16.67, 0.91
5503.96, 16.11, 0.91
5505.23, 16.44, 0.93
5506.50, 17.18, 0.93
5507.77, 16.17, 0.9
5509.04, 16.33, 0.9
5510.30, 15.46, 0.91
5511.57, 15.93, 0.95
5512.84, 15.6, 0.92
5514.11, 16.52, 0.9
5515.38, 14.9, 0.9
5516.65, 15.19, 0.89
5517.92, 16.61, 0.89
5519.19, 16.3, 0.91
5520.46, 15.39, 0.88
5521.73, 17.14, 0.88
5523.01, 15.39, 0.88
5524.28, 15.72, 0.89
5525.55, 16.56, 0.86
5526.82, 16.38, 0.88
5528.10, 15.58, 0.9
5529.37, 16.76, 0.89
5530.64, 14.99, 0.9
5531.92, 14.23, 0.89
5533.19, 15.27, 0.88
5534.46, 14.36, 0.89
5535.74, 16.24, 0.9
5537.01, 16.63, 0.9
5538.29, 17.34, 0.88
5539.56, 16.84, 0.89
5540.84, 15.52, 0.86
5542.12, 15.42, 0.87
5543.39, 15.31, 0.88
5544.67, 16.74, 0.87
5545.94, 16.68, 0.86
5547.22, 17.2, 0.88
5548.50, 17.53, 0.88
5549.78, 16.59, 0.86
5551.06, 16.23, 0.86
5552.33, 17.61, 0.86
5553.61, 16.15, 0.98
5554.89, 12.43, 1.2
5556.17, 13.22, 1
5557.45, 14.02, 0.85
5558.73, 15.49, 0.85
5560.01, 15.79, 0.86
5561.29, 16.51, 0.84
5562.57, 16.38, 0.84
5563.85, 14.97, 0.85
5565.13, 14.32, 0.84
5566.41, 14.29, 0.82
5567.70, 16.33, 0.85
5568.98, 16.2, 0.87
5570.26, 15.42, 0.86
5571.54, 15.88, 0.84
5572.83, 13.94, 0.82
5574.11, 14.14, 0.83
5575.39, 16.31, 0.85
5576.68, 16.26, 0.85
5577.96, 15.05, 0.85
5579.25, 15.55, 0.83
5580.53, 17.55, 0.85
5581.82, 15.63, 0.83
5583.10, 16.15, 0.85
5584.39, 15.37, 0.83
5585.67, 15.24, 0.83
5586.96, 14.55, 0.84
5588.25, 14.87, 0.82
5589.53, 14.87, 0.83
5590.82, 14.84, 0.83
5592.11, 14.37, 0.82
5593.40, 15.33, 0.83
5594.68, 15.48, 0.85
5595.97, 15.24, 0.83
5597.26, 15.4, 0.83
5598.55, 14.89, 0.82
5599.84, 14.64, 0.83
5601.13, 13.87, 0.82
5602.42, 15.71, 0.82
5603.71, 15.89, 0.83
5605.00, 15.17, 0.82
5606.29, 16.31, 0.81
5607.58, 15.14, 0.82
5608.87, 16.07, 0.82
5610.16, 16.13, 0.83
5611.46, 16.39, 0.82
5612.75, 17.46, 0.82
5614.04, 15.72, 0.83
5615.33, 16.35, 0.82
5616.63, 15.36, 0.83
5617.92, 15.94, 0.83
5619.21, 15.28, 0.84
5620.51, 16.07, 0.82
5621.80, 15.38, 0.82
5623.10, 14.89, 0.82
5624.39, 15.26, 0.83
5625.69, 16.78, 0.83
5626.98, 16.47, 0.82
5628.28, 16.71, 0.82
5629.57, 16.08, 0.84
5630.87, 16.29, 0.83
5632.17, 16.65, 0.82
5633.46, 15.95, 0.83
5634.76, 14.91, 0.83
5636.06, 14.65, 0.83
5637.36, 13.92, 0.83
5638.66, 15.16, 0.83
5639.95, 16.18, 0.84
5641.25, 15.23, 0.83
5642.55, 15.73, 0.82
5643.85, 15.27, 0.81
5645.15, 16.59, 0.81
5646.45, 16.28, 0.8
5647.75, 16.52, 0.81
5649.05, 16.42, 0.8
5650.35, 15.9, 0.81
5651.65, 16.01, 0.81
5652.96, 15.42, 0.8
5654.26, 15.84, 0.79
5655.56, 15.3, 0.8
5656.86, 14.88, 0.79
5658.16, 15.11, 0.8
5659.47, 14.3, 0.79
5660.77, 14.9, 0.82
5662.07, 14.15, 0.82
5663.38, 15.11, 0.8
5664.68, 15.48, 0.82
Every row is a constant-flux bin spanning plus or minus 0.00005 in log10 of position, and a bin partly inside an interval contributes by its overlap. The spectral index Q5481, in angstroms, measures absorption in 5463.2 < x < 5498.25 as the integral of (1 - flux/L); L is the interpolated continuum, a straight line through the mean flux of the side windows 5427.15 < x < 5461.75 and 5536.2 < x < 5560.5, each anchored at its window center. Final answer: 0.8 angstroms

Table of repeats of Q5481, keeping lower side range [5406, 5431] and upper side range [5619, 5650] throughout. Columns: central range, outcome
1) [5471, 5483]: 0.5 angstroms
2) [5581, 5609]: 1.0 angstroms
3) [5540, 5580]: 0.4 angstroms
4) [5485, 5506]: 0.0 angstroms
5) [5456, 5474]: 0.1 angstroms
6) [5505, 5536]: -0.2 angstroms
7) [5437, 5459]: -0.4 angstroms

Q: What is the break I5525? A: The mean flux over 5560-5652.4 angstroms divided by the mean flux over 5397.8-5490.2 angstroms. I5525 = 1.00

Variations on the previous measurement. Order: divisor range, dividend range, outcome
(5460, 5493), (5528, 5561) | 1.02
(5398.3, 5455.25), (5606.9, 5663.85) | 1.00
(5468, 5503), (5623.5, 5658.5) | 1.01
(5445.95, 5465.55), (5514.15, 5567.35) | 0.99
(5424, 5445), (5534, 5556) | 1.04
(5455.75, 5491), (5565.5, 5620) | 1.00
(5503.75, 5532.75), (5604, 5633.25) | 1.00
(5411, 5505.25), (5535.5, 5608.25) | 0.99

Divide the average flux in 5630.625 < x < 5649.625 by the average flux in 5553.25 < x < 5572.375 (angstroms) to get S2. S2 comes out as 1.04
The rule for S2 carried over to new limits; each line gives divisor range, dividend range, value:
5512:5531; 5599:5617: 0.99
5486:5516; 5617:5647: 0.99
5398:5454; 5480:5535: 1.00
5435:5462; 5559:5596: 0.97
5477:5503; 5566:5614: 0.99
